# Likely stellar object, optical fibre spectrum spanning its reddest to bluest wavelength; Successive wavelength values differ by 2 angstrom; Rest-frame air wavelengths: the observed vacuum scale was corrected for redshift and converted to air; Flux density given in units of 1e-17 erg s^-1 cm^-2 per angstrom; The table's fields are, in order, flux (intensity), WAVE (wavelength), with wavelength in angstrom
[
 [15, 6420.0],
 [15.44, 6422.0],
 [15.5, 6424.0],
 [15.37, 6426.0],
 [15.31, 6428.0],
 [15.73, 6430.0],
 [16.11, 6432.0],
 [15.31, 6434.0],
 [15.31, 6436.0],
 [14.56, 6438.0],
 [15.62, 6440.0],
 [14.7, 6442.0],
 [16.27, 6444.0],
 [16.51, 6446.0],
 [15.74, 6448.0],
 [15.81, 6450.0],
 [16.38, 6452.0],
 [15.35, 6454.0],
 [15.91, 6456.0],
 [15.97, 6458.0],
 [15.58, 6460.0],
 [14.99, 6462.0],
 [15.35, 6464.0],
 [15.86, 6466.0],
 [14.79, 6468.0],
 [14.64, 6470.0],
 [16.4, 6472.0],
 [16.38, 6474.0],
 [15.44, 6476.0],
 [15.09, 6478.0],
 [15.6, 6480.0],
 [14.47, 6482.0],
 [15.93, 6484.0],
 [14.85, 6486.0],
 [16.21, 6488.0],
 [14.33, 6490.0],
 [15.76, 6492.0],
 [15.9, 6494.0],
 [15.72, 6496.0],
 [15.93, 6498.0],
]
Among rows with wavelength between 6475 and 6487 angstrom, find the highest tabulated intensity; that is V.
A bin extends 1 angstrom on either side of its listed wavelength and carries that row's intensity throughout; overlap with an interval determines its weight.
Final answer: 15.93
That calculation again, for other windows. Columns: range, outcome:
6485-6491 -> 16.21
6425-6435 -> 16.11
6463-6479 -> 16.4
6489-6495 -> 15.9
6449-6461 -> 16.38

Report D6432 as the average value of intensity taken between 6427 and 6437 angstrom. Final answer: 15.6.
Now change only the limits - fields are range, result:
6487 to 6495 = 15.6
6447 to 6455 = 15.8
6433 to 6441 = 15.2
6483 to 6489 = 15.7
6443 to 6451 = 16.1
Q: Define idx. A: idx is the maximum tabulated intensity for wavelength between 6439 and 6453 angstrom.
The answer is 16.51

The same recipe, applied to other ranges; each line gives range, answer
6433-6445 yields 16.27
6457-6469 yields 15.97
